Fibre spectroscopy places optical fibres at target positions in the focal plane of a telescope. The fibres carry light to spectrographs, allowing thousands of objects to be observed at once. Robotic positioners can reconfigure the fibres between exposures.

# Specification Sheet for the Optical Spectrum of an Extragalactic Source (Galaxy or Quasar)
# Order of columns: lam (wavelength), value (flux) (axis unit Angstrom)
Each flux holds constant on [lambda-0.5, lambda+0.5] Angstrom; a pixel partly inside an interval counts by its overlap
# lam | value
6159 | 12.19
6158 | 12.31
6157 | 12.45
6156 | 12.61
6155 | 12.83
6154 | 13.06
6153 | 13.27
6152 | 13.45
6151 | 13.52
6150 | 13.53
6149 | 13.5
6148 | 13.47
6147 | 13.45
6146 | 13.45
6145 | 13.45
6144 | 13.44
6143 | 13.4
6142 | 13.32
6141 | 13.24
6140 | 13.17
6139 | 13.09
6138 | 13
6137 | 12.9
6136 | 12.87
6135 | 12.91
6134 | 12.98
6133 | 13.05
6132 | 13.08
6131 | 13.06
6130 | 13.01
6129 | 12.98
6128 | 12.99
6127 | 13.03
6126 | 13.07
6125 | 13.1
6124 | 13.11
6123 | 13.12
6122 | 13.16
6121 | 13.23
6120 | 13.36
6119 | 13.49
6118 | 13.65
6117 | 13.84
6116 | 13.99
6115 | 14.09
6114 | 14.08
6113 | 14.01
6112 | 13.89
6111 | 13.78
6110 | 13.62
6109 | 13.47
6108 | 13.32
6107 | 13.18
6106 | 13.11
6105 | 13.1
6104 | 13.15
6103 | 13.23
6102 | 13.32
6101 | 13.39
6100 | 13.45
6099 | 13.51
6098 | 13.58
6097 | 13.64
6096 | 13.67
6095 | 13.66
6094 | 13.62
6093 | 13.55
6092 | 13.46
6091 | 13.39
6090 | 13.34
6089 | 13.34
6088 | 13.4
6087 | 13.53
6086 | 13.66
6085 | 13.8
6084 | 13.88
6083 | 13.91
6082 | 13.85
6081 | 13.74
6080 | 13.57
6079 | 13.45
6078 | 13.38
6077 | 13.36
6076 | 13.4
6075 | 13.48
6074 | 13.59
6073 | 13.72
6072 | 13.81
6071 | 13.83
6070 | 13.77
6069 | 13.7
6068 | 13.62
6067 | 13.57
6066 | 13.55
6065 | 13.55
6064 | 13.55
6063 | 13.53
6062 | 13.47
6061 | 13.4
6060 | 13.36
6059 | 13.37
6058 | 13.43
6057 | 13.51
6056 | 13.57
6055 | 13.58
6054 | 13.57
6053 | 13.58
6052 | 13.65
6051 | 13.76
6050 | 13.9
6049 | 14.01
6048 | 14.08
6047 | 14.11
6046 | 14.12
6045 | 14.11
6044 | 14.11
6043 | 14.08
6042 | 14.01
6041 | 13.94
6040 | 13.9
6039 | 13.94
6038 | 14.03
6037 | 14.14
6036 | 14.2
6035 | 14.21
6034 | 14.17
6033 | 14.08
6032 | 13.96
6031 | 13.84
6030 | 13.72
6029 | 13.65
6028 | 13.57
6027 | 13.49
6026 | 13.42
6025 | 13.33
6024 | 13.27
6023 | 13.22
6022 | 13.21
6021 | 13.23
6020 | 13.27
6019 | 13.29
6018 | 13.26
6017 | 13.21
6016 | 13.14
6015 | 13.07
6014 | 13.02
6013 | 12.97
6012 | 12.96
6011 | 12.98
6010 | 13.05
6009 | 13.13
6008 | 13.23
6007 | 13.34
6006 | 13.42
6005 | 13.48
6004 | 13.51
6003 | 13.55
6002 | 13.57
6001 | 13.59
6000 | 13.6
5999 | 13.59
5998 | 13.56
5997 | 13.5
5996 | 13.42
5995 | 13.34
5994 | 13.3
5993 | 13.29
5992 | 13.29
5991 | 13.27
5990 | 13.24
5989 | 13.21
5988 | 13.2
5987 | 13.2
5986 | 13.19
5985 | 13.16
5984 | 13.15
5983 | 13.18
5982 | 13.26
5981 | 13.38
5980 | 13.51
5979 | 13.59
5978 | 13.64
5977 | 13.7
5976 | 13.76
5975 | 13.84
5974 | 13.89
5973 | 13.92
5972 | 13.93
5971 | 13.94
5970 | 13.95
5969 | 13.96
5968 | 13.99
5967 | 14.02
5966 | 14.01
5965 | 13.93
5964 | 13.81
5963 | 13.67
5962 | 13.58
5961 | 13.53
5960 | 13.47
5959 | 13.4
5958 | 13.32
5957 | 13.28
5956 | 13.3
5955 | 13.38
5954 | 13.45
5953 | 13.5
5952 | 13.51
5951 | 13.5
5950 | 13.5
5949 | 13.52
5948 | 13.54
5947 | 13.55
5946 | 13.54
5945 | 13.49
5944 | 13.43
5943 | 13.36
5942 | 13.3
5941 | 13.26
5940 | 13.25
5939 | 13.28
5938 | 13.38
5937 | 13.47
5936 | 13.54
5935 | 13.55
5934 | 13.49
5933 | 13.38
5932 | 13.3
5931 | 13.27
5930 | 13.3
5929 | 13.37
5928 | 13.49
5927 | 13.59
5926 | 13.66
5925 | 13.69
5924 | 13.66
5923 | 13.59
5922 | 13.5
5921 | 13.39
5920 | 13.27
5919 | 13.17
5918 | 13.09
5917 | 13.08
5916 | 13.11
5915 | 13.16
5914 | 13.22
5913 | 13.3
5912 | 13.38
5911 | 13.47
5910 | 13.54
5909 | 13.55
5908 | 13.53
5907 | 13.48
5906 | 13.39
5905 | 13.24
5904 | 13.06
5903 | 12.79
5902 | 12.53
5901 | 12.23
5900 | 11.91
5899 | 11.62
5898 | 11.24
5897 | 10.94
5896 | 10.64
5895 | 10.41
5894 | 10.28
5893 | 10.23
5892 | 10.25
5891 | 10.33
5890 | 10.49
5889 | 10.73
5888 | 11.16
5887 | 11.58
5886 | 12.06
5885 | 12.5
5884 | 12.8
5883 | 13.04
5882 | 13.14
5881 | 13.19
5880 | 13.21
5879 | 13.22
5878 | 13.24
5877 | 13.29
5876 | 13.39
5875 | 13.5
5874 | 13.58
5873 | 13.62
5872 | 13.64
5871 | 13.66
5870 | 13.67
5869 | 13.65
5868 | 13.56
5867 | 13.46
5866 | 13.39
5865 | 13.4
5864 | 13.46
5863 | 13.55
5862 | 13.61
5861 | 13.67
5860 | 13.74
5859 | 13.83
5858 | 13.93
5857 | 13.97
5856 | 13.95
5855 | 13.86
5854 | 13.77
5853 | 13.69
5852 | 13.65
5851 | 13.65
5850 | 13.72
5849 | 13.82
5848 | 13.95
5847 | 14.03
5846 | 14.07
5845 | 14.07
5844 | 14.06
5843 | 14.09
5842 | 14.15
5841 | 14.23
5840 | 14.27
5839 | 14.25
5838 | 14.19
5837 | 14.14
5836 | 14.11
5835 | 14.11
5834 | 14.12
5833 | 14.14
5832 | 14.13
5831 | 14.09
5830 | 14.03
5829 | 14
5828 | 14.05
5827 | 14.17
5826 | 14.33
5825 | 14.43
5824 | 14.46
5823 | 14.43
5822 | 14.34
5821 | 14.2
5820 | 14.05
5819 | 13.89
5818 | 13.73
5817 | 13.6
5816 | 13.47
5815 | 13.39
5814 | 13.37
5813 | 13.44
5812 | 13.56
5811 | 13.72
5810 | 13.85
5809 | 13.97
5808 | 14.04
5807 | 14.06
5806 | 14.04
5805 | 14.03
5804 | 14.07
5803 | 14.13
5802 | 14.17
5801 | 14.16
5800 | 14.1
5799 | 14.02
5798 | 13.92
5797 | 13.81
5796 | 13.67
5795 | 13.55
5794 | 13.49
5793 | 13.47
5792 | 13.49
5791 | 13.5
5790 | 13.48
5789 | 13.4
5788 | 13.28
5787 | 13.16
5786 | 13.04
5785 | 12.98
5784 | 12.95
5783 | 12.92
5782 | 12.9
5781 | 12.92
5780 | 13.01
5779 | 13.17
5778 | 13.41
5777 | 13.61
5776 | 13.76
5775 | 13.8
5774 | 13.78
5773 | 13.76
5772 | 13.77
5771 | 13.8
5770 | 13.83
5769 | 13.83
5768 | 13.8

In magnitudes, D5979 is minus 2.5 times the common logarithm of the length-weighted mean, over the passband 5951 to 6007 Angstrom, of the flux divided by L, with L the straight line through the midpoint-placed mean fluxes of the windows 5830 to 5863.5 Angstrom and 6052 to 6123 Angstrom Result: 0.02 mag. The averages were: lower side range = 14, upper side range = 13.6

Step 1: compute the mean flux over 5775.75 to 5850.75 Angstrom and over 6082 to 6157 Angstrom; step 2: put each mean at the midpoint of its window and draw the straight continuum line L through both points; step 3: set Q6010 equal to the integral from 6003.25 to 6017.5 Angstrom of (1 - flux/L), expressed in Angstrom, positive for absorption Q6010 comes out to 0.4 Angstrom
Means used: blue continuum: 13.8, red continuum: 13.4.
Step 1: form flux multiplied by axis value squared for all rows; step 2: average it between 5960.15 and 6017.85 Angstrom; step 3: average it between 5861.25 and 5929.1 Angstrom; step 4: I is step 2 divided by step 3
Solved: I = 1.09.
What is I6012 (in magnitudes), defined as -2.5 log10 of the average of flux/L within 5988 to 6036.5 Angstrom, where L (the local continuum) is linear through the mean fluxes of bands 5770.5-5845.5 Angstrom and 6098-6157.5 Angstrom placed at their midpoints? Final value 0.005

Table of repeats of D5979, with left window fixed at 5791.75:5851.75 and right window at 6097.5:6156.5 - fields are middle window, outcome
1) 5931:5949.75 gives 0.023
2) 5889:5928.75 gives 0.101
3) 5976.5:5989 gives 0.023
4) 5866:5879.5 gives 0.029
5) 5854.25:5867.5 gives 0.016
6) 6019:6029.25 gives 0.014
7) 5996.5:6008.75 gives 0.007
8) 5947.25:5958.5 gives 0.020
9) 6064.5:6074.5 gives -0.019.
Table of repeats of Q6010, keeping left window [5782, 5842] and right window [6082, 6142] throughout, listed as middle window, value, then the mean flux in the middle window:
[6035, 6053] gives -0.68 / 14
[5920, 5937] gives 0.23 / 13.5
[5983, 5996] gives 0.32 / 13.2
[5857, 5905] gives 4.04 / 12.6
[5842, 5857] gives -0.12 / 13.9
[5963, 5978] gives -0.31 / 13.9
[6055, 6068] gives -0.03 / 13.5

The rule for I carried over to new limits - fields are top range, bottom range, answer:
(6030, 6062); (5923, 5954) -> 1.07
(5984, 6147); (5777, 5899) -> 1.09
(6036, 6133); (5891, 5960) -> 1.10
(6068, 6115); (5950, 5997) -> 1.04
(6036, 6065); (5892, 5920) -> 1.16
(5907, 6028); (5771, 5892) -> 1.04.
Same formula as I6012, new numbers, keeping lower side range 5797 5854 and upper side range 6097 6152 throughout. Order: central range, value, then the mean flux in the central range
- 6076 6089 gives -0.014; 13.6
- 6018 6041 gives -0.011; 13.7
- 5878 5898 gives 0.191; 11.6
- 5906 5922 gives 0.038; 13.3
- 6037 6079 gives -0.018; 13.7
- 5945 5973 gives 0.005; 13.6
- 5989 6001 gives 0.018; 13.4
